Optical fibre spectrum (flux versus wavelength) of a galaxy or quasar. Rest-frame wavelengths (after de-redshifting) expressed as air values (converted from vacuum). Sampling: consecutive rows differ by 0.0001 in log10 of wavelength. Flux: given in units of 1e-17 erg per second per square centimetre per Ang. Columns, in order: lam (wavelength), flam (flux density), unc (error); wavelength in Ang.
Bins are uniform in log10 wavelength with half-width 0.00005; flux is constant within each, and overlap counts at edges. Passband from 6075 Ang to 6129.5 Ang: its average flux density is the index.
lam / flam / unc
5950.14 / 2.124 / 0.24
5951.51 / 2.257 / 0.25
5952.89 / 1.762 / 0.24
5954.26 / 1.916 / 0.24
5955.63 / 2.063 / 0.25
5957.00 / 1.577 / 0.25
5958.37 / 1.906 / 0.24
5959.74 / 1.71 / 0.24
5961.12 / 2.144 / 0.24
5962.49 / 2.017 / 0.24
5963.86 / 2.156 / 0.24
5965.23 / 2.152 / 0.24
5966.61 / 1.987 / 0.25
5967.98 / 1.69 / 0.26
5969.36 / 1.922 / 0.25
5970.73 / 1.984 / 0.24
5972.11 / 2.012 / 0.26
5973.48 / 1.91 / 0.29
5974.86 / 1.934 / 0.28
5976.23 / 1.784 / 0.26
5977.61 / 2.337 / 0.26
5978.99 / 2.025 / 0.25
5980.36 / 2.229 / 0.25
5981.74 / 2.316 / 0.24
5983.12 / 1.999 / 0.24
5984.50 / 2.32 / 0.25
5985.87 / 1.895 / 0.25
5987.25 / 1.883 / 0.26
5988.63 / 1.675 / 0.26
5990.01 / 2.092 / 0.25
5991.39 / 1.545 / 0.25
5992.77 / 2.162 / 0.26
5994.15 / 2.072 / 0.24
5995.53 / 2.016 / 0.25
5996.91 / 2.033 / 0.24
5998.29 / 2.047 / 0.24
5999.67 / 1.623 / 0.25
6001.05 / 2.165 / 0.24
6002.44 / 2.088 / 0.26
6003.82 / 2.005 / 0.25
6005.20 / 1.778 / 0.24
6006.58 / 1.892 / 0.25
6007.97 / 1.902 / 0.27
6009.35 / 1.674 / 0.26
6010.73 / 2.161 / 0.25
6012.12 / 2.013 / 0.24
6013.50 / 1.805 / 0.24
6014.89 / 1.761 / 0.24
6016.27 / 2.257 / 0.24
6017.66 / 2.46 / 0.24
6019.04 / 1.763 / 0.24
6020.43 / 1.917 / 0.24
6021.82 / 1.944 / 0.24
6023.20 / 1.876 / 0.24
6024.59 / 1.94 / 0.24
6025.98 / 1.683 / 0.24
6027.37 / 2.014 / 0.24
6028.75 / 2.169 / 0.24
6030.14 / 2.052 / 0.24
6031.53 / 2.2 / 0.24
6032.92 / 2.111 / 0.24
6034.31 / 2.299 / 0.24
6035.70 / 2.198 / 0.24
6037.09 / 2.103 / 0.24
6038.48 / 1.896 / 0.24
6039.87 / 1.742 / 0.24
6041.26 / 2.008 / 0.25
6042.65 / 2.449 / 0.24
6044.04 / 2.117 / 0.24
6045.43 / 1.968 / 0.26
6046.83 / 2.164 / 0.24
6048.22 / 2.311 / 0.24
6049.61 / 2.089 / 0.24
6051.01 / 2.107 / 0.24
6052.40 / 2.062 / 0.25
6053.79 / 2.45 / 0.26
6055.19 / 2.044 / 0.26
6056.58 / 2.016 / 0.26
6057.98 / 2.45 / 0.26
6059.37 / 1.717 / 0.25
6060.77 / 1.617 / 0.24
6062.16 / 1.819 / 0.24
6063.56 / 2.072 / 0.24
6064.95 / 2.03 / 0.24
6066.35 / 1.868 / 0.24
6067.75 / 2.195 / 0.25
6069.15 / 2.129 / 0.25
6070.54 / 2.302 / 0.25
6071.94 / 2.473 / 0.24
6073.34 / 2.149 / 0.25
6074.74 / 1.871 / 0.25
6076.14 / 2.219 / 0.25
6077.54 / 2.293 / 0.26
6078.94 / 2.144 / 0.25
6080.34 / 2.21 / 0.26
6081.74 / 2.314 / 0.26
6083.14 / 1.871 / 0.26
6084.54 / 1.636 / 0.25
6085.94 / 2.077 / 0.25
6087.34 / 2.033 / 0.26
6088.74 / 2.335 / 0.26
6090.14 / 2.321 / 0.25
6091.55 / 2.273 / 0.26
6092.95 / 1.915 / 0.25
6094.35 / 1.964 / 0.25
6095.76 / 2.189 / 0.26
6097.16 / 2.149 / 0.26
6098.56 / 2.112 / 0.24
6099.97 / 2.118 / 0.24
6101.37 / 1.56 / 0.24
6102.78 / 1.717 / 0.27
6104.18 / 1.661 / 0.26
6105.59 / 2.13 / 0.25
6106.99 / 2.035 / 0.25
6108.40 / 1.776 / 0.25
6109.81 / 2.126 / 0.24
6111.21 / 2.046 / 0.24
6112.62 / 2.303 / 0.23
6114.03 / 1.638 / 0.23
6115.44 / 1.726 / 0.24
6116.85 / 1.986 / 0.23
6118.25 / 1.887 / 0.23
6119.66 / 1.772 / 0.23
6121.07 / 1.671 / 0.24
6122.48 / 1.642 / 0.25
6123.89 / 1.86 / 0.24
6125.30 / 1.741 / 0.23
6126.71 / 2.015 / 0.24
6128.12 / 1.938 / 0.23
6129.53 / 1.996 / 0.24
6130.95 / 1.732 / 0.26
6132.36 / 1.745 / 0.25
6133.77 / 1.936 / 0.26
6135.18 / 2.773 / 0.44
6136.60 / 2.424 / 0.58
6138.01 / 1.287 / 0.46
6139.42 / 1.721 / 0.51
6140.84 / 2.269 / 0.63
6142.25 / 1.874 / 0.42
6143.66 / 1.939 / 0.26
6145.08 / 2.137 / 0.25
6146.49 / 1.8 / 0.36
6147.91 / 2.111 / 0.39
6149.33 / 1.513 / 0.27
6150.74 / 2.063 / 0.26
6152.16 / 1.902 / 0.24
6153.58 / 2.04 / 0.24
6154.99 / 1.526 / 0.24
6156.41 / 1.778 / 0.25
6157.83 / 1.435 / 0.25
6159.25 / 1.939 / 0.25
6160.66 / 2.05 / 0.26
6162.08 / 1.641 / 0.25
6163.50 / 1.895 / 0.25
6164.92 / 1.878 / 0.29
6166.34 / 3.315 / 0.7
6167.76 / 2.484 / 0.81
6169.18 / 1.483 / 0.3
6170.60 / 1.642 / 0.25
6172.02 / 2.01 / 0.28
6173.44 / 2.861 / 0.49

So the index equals 1.98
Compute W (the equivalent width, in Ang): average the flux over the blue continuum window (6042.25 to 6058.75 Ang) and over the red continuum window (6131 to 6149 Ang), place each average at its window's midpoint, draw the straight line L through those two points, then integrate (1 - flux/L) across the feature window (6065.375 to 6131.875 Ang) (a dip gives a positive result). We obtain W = 2.33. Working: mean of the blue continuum 2.18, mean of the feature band 2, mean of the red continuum 1.98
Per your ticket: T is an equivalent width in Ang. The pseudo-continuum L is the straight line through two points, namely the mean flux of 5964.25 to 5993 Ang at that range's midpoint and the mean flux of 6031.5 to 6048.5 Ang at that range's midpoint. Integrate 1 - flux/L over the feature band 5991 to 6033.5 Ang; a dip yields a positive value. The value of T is 1.7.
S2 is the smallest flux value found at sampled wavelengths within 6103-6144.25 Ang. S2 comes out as 1.287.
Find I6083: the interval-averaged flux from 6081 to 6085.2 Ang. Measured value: 1.95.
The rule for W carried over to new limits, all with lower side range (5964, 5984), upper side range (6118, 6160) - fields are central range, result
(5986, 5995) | 0.5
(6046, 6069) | -1.3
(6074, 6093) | -1.8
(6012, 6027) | 0.3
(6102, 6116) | -0.1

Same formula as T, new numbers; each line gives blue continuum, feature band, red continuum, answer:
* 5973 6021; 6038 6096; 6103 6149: -4.2 Ang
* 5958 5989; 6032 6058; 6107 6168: -2.0 Ang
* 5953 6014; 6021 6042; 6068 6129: -0.3 Ang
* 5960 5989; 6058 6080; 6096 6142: -1.3 Ang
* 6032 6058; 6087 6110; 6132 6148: 0.4 Ang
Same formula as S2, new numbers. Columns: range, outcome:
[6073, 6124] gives 1.56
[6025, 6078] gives 1.617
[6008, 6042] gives 1.674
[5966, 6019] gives 1.545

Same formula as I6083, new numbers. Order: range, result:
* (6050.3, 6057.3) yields 2.13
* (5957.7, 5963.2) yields 1.95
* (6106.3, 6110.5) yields 1.98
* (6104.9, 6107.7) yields 2.08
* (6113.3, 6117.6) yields 1.79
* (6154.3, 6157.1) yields 1.65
